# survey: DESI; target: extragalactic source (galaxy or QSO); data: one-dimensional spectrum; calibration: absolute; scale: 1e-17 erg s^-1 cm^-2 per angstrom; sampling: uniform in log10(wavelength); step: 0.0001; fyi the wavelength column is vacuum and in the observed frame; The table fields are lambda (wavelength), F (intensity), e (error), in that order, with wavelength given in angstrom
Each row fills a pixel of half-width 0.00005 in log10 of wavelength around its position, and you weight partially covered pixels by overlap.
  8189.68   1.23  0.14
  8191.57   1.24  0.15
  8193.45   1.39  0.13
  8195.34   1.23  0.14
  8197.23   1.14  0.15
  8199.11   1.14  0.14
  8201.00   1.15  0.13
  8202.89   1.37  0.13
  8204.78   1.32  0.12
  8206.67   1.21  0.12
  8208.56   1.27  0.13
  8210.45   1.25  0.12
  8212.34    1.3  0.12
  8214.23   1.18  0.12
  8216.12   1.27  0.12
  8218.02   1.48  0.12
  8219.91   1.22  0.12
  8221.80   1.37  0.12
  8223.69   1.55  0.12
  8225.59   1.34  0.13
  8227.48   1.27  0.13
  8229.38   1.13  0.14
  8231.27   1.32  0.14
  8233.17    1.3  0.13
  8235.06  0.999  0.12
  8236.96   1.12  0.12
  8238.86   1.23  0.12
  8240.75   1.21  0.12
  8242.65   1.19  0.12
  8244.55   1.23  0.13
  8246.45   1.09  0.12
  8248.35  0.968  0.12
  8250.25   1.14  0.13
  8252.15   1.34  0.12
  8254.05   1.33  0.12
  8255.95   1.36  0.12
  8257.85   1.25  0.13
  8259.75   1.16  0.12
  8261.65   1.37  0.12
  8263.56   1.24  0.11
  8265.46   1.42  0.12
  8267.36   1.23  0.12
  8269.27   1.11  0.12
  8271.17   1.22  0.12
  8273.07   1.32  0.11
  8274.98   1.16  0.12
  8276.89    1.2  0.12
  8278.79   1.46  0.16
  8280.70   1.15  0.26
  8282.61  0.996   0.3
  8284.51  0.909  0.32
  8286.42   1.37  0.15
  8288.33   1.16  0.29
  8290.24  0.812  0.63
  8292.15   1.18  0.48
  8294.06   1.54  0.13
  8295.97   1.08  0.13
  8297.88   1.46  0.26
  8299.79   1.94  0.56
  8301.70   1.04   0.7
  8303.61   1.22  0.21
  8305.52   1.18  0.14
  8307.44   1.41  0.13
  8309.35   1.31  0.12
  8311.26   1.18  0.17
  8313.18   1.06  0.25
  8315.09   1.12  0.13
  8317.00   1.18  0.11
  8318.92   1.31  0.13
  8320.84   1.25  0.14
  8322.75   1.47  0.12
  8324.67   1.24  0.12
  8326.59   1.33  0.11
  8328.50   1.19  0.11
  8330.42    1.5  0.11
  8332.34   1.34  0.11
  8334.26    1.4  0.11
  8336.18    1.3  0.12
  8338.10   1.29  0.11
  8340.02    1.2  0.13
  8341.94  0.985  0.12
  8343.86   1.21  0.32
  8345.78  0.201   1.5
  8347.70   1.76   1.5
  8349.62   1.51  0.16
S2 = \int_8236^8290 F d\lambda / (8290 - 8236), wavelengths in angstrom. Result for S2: 1.21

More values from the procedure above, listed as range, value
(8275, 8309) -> 1.24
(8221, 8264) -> 1.24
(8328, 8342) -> 1.3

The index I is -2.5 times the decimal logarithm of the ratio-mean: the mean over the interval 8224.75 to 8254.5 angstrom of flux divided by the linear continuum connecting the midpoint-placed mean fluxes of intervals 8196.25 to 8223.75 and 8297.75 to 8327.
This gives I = 0.07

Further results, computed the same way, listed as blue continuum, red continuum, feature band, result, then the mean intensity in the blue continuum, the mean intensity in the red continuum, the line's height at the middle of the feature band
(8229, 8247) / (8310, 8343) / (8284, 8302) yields -0.031 mag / 1.19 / 1.26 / 1.23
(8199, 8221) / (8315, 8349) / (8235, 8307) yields 0.027 mag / 1.27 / 1.24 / 1.26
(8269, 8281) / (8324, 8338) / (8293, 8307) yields -0.059 mag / 1.24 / 1.33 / 1.28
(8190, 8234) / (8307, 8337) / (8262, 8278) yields 0.032 mag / 1.28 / 1.28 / 1.28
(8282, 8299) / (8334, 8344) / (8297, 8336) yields -0.091 mag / 1.18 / 1.22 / 1.2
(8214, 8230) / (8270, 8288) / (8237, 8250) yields 0.112 mag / 1.32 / 1.2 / 1.27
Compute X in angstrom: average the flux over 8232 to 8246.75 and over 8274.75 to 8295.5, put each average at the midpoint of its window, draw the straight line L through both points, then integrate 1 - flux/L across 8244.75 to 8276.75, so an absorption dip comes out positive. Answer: -1.51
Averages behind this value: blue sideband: 1.18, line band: 1.23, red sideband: 1.17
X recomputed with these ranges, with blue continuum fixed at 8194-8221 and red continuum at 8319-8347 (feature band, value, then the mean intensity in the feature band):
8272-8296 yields 0.9 angstrom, 1.18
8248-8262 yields -0.1 angstrom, 1.25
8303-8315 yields 0.0 angstrom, 1.22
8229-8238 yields 0.5 angstrom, 1.18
